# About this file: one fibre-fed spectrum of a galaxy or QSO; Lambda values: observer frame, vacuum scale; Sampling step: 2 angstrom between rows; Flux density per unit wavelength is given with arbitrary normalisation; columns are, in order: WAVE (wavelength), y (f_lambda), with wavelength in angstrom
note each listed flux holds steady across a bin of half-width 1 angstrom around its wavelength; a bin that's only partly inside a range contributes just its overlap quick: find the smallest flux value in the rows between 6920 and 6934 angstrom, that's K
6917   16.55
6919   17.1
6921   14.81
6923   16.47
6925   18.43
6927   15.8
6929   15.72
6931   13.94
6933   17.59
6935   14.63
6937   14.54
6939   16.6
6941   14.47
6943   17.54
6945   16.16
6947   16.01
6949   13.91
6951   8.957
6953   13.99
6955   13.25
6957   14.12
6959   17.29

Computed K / 13.94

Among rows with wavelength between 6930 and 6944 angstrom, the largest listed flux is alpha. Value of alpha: 17.59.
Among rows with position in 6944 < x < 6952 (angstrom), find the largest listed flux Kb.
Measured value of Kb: 16.16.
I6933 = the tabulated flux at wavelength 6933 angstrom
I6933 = 17.59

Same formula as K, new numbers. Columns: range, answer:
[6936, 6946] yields 14.47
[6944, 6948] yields 16.01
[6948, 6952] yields 8.957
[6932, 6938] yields 14.54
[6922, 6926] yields 16.47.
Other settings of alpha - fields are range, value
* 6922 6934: 18.43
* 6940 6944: 17.54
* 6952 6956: 13.99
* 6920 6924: 16.47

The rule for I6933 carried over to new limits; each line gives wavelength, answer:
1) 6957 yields 14.12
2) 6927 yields 15.8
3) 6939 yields 16.6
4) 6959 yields 17.29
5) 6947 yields 16.01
